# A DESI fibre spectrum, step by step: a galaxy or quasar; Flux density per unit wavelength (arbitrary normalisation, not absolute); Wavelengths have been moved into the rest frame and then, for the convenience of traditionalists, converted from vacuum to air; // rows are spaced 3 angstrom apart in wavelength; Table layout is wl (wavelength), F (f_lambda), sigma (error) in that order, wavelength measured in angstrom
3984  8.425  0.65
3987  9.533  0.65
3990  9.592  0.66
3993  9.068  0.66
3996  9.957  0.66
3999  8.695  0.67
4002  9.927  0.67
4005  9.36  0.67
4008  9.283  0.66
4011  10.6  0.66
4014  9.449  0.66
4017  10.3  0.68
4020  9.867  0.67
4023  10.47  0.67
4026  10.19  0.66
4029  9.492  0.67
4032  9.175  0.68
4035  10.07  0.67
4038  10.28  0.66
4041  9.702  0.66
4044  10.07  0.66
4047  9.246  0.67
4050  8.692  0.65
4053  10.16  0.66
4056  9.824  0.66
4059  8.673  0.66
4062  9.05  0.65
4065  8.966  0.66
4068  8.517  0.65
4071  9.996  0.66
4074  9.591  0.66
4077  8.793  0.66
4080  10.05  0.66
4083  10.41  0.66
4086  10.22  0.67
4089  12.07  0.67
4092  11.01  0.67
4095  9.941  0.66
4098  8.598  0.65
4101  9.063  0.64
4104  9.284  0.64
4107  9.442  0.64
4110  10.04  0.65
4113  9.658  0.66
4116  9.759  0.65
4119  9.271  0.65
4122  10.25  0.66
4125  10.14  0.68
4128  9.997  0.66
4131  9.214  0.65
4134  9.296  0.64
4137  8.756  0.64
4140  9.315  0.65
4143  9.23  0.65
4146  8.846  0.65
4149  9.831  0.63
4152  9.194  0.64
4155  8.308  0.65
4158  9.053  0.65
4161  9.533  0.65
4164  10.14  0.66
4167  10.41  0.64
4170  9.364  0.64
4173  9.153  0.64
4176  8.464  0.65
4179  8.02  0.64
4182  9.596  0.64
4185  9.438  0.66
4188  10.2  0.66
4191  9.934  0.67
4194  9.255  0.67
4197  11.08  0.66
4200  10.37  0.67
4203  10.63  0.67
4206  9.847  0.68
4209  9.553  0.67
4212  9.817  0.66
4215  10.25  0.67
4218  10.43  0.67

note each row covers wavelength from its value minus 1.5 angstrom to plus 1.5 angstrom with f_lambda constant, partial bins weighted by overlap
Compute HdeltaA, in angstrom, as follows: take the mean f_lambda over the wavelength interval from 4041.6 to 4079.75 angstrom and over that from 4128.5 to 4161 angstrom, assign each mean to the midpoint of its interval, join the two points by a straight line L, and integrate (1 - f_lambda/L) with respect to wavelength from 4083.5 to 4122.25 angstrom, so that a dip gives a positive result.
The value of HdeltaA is -2.7 angstrom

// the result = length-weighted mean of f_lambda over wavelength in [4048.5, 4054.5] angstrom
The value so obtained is 9.43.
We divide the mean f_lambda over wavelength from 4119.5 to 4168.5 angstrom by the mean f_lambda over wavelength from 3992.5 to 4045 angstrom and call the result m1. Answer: 1.0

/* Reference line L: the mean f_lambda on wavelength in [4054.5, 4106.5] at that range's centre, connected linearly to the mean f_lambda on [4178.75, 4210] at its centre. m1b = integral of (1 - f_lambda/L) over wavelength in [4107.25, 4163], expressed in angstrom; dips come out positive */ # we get 1.9 angstrom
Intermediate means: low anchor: 9.65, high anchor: 9.89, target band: 9.43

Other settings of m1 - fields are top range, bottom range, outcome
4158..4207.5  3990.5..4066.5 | 1.01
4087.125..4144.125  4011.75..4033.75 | 0.98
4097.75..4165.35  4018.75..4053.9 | 0.96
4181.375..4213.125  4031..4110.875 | 1.03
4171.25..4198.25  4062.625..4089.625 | 0.97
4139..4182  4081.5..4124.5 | 0.93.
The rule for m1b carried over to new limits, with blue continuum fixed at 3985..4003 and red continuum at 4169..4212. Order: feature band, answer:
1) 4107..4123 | -0.3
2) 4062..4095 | -1.4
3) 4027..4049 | -0.5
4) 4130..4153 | 0.9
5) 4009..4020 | -0.7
